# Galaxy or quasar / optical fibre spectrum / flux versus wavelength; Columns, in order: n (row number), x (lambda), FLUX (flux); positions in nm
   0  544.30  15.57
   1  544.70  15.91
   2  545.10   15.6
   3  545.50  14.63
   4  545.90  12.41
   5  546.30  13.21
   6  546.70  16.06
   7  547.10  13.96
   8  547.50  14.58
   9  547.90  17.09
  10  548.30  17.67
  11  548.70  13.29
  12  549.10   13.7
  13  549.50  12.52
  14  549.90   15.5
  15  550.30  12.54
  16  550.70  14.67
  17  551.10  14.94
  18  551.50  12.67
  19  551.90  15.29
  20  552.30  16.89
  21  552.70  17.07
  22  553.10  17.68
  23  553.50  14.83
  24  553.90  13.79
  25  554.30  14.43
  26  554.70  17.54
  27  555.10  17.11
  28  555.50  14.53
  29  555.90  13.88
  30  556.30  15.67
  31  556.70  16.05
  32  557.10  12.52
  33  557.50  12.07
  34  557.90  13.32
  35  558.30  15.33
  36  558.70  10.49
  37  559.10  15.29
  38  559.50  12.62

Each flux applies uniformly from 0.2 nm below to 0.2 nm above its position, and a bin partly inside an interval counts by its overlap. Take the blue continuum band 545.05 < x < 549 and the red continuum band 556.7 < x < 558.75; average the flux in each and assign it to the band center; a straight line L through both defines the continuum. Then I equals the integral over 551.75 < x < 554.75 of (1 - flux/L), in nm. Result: -0.429 nm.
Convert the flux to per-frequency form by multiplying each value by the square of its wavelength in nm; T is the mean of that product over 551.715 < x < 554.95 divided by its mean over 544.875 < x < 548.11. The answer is 1.11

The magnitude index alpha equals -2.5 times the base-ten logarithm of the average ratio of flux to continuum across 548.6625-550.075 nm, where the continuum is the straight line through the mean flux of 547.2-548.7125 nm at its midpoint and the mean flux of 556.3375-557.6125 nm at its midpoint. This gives 0.13 mag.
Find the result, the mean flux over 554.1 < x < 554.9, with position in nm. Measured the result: 16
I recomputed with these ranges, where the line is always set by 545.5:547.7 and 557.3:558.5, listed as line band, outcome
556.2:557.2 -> -0.09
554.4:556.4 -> -0.29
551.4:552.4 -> -0.08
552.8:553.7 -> -0.17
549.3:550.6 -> 0.03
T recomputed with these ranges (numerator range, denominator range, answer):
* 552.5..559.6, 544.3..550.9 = 1.04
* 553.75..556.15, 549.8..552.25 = 1.08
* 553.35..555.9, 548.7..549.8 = 1.17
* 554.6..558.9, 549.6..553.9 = 0.97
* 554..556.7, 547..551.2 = 1.09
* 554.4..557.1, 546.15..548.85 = 1.05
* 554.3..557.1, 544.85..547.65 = 1.11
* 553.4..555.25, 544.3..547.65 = 1.10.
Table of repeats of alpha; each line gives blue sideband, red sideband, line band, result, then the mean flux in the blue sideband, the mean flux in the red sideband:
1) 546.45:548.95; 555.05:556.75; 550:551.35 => 0.09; 15.4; 15.2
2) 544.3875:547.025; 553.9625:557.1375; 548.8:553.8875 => 0.02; 14.6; 15.3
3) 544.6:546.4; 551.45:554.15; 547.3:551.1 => 0.02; 14.3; 15.6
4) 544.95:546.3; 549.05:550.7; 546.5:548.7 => -0.13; 14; 13.7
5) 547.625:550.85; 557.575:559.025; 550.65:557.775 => -0.09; 14.6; 13.2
